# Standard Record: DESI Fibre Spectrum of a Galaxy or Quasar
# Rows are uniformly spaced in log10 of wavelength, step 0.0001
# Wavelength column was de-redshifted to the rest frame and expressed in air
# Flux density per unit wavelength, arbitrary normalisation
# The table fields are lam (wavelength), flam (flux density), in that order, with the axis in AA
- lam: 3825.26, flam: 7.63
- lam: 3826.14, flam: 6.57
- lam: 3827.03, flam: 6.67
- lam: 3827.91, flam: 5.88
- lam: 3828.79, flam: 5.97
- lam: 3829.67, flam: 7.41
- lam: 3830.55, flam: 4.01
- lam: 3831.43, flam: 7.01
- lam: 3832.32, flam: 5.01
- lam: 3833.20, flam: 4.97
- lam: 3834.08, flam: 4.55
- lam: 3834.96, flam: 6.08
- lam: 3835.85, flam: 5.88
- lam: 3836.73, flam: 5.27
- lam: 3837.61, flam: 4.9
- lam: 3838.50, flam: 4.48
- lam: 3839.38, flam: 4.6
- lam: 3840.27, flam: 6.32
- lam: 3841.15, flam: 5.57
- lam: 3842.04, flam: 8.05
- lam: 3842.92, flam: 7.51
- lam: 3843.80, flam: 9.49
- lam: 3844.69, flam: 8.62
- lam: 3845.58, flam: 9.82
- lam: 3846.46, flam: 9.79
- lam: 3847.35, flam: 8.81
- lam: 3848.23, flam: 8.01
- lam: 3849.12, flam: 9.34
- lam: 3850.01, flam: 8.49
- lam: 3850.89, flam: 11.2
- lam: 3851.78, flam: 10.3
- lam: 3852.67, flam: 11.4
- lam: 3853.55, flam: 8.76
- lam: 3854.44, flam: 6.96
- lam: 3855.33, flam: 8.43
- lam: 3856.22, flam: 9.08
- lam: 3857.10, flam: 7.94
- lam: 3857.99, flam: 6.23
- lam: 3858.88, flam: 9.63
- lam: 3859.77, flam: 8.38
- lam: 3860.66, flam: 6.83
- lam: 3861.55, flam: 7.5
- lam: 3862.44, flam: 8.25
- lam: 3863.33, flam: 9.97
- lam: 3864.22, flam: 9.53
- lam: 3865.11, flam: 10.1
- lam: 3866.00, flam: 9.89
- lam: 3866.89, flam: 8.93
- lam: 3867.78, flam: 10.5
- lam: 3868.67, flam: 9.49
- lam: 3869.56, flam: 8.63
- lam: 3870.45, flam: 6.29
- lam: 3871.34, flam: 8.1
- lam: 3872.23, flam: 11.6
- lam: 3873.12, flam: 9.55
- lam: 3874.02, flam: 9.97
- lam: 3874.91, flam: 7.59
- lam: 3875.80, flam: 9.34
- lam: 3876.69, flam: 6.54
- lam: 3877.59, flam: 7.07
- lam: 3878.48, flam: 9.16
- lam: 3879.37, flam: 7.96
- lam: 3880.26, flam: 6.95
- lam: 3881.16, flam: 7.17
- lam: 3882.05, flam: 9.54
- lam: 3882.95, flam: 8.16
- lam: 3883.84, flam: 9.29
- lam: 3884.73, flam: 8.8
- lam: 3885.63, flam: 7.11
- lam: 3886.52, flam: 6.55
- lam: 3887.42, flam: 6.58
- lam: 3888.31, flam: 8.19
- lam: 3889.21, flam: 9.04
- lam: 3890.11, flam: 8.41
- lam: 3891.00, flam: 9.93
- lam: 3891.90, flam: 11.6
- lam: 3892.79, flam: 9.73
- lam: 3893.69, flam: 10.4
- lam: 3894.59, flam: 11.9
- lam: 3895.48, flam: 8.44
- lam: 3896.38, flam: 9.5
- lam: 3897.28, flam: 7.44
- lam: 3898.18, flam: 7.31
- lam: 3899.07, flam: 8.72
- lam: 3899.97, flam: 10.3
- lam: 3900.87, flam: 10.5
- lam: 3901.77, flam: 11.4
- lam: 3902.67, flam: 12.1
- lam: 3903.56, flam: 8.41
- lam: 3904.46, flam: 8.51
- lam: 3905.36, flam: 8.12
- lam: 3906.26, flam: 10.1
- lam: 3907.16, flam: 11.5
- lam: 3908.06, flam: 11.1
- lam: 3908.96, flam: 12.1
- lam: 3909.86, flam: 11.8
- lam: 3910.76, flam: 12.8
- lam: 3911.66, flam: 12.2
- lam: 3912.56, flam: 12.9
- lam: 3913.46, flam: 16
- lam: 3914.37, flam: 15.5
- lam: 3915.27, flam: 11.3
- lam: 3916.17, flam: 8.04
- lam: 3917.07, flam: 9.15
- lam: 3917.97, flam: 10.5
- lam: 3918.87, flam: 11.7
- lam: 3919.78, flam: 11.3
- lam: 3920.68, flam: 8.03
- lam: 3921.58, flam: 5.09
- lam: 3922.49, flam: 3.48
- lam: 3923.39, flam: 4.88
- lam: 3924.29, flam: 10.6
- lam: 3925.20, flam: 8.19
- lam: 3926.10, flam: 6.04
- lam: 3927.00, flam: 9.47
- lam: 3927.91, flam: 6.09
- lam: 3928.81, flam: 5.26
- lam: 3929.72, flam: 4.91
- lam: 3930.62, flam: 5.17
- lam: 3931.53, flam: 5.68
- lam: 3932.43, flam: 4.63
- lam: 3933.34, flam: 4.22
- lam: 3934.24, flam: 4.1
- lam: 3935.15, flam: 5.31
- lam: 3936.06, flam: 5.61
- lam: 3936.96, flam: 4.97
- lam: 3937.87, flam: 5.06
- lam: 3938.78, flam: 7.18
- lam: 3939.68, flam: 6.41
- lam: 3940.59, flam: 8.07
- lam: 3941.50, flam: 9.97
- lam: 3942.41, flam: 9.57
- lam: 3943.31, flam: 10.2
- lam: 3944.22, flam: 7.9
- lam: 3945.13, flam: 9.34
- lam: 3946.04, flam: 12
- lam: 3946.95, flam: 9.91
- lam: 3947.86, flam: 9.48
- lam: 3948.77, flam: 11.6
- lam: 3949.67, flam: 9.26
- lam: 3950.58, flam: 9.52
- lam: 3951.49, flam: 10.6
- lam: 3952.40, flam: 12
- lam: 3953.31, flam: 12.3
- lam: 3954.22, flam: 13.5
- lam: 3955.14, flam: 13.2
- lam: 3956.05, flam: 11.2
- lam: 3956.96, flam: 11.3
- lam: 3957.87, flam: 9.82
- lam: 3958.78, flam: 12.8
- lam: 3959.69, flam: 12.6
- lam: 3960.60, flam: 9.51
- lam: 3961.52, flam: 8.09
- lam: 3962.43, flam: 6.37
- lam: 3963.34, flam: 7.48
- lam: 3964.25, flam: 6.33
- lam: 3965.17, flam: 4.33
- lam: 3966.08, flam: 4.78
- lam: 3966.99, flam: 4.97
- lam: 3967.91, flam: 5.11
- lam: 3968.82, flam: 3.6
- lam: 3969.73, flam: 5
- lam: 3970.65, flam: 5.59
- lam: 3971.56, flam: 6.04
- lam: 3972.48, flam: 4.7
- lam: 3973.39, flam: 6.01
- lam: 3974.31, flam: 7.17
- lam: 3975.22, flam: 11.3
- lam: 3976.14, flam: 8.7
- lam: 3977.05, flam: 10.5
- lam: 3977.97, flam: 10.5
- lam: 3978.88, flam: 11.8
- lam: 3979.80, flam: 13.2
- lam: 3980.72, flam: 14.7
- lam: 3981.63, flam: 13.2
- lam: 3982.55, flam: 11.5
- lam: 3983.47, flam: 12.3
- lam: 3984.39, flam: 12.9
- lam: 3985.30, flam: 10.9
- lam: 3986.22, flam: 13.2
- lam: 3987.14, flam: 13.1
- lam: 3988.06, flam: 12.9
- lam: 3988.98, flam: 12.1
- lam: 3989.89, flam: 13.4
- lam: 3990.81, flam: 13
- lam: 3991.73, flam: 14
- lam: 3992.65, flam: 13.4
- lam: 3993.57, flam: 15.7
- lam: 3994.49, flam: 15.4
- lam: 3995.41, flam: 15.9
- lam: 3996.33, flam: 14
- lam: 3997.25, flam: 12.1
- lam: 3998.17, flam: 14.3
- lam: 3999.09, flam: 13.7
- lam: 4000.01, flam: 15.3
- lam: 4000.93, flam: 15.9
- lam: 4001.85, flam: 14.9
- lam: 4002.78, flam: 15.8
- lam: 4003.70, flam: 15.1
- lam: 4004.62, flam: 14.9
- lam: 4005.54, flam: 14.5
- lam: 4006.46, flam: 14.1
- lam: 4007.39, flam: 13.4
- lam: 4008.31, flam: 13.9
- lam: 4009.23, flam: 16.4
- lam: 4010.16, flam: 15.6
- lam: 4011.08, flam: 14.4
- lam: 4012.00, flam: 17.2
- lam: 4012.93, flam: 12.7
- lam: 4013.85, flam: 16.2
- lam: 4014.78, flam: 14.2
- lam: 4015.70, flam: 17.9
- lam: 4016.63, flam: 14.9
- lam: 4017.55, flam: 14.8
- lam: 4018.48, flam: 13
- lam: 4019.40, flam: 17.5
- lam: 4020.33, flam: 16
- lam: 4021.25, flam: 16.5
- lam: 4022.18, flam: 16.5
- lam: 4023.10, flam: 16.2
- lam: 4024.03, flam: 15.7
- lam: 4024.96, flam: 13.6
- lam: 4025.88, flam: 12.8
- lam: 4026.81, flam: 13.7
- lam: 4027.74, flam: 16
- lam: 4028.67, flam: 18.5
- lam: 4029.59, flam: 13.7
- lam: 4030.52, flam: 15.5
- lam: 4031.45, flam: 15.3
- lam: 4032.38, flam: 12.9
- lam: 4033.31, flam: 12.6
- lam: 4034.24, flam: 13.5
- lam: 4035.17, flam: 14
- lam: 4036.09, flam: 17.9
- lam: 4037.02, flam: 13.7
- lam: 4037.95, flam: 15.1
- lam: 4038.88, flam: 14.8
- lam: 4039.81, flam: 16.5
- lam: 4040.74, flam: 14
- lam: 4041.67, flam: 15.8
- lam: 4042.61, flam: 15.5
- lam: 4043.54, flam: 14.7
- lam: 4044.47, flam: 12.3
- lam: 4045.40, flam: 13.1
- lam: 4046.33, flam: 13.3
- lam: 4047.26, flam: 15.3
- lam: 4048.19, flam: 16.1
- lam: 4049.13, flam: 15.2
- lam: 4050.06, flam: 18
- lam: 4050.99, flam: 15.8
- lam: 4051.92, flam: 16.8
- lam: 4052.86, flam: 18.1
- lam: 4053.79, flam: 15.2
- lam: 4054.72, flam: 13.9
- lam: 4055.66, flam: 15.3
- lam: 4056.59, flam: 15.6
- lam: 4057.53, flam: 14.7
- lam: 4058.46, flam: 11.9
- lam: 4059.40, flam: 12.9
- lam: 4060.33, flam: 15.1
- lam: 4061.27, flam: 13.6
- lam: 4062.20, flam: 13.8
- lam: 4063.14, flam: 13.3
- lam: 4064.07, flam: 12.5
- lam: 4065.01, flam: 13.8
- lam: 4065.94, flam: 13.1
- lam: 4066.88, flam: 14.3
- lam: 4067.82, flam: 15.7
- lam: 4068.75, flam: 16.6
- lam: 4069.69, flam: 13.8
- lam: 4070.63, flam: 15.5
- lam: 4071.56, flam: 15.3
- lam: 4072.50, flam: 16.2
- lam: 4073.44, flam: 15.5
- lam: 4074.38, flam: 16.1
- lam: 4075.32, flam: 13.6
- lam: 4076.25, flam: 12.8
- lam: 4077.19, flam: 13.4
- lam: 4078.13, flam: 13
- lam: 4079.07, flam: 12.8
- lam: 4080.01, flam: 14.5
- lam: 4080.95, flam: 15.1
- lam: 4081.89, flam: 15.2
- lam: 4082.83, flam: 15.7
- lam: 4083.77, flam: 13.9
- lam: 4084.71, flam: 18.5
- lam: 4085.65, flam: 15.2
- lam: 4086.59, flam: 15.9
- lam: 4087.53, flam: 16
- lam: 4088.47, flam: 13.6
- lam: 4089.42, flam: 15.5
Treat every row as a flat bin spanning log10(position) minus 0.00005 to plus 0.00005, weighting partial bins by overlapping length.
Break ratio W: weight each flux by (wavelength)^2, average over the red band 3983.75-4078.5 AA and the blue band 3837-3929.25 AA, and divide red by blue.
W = 1.8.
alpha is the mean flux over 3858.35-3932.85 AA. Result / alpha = 8.99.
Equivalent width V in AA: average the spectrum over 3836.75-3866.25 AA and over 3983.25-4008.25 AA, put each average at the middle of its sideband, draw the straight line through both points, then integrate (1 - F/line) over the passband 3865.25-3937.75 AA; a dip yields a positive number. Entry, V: 9.8 AA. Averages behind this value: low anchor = 8.25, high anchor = 14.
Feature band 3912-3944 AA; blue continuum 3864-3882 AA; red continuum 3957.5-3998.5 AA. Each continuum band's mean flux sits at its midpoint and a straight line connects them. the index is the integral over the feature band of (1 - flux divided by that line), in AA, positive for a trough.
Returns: 5.6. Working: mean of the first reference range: 8.73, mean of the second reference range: 10.3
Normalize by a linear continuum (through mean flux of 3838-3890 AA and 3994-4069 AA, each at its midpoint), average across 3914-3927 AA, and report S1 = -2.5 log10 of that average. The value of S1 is 0.19 mag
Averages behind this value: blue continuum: 8.4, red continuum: 14.9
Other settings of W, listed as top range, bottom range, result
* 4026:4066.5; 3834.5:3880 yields 1.95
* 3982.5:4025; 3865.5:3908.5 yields 1.71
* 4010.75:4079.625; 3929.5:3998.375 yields 1.61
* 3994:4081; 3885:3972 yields 1.79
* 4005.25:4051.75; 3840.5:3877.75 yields 1.87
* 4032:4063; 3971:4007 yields 1.20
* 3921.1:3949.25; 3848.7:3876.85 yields 0.83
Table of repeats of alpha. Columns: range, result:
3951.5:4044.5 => 12.8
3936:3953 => 8.99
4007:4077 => 14.9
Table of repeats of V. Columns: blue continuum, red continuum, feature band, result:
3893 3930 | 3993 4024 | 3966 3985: 6.42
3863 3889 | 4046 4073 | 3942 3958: 0.56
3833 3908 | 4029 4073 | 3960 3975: 7.28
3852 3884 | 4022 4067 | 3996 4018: -2.33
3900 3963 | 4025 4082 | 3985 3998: -1.80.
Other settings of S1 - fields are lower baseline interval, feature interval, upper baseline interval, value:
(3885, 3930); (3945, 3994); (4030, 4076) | 0.155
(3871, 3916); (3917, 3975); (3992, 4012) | 0.464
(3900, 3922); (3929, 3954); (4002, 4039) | 0.449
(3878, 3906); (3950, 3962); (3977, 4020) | 0.075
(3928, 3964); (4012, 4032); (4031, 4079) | -0.196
